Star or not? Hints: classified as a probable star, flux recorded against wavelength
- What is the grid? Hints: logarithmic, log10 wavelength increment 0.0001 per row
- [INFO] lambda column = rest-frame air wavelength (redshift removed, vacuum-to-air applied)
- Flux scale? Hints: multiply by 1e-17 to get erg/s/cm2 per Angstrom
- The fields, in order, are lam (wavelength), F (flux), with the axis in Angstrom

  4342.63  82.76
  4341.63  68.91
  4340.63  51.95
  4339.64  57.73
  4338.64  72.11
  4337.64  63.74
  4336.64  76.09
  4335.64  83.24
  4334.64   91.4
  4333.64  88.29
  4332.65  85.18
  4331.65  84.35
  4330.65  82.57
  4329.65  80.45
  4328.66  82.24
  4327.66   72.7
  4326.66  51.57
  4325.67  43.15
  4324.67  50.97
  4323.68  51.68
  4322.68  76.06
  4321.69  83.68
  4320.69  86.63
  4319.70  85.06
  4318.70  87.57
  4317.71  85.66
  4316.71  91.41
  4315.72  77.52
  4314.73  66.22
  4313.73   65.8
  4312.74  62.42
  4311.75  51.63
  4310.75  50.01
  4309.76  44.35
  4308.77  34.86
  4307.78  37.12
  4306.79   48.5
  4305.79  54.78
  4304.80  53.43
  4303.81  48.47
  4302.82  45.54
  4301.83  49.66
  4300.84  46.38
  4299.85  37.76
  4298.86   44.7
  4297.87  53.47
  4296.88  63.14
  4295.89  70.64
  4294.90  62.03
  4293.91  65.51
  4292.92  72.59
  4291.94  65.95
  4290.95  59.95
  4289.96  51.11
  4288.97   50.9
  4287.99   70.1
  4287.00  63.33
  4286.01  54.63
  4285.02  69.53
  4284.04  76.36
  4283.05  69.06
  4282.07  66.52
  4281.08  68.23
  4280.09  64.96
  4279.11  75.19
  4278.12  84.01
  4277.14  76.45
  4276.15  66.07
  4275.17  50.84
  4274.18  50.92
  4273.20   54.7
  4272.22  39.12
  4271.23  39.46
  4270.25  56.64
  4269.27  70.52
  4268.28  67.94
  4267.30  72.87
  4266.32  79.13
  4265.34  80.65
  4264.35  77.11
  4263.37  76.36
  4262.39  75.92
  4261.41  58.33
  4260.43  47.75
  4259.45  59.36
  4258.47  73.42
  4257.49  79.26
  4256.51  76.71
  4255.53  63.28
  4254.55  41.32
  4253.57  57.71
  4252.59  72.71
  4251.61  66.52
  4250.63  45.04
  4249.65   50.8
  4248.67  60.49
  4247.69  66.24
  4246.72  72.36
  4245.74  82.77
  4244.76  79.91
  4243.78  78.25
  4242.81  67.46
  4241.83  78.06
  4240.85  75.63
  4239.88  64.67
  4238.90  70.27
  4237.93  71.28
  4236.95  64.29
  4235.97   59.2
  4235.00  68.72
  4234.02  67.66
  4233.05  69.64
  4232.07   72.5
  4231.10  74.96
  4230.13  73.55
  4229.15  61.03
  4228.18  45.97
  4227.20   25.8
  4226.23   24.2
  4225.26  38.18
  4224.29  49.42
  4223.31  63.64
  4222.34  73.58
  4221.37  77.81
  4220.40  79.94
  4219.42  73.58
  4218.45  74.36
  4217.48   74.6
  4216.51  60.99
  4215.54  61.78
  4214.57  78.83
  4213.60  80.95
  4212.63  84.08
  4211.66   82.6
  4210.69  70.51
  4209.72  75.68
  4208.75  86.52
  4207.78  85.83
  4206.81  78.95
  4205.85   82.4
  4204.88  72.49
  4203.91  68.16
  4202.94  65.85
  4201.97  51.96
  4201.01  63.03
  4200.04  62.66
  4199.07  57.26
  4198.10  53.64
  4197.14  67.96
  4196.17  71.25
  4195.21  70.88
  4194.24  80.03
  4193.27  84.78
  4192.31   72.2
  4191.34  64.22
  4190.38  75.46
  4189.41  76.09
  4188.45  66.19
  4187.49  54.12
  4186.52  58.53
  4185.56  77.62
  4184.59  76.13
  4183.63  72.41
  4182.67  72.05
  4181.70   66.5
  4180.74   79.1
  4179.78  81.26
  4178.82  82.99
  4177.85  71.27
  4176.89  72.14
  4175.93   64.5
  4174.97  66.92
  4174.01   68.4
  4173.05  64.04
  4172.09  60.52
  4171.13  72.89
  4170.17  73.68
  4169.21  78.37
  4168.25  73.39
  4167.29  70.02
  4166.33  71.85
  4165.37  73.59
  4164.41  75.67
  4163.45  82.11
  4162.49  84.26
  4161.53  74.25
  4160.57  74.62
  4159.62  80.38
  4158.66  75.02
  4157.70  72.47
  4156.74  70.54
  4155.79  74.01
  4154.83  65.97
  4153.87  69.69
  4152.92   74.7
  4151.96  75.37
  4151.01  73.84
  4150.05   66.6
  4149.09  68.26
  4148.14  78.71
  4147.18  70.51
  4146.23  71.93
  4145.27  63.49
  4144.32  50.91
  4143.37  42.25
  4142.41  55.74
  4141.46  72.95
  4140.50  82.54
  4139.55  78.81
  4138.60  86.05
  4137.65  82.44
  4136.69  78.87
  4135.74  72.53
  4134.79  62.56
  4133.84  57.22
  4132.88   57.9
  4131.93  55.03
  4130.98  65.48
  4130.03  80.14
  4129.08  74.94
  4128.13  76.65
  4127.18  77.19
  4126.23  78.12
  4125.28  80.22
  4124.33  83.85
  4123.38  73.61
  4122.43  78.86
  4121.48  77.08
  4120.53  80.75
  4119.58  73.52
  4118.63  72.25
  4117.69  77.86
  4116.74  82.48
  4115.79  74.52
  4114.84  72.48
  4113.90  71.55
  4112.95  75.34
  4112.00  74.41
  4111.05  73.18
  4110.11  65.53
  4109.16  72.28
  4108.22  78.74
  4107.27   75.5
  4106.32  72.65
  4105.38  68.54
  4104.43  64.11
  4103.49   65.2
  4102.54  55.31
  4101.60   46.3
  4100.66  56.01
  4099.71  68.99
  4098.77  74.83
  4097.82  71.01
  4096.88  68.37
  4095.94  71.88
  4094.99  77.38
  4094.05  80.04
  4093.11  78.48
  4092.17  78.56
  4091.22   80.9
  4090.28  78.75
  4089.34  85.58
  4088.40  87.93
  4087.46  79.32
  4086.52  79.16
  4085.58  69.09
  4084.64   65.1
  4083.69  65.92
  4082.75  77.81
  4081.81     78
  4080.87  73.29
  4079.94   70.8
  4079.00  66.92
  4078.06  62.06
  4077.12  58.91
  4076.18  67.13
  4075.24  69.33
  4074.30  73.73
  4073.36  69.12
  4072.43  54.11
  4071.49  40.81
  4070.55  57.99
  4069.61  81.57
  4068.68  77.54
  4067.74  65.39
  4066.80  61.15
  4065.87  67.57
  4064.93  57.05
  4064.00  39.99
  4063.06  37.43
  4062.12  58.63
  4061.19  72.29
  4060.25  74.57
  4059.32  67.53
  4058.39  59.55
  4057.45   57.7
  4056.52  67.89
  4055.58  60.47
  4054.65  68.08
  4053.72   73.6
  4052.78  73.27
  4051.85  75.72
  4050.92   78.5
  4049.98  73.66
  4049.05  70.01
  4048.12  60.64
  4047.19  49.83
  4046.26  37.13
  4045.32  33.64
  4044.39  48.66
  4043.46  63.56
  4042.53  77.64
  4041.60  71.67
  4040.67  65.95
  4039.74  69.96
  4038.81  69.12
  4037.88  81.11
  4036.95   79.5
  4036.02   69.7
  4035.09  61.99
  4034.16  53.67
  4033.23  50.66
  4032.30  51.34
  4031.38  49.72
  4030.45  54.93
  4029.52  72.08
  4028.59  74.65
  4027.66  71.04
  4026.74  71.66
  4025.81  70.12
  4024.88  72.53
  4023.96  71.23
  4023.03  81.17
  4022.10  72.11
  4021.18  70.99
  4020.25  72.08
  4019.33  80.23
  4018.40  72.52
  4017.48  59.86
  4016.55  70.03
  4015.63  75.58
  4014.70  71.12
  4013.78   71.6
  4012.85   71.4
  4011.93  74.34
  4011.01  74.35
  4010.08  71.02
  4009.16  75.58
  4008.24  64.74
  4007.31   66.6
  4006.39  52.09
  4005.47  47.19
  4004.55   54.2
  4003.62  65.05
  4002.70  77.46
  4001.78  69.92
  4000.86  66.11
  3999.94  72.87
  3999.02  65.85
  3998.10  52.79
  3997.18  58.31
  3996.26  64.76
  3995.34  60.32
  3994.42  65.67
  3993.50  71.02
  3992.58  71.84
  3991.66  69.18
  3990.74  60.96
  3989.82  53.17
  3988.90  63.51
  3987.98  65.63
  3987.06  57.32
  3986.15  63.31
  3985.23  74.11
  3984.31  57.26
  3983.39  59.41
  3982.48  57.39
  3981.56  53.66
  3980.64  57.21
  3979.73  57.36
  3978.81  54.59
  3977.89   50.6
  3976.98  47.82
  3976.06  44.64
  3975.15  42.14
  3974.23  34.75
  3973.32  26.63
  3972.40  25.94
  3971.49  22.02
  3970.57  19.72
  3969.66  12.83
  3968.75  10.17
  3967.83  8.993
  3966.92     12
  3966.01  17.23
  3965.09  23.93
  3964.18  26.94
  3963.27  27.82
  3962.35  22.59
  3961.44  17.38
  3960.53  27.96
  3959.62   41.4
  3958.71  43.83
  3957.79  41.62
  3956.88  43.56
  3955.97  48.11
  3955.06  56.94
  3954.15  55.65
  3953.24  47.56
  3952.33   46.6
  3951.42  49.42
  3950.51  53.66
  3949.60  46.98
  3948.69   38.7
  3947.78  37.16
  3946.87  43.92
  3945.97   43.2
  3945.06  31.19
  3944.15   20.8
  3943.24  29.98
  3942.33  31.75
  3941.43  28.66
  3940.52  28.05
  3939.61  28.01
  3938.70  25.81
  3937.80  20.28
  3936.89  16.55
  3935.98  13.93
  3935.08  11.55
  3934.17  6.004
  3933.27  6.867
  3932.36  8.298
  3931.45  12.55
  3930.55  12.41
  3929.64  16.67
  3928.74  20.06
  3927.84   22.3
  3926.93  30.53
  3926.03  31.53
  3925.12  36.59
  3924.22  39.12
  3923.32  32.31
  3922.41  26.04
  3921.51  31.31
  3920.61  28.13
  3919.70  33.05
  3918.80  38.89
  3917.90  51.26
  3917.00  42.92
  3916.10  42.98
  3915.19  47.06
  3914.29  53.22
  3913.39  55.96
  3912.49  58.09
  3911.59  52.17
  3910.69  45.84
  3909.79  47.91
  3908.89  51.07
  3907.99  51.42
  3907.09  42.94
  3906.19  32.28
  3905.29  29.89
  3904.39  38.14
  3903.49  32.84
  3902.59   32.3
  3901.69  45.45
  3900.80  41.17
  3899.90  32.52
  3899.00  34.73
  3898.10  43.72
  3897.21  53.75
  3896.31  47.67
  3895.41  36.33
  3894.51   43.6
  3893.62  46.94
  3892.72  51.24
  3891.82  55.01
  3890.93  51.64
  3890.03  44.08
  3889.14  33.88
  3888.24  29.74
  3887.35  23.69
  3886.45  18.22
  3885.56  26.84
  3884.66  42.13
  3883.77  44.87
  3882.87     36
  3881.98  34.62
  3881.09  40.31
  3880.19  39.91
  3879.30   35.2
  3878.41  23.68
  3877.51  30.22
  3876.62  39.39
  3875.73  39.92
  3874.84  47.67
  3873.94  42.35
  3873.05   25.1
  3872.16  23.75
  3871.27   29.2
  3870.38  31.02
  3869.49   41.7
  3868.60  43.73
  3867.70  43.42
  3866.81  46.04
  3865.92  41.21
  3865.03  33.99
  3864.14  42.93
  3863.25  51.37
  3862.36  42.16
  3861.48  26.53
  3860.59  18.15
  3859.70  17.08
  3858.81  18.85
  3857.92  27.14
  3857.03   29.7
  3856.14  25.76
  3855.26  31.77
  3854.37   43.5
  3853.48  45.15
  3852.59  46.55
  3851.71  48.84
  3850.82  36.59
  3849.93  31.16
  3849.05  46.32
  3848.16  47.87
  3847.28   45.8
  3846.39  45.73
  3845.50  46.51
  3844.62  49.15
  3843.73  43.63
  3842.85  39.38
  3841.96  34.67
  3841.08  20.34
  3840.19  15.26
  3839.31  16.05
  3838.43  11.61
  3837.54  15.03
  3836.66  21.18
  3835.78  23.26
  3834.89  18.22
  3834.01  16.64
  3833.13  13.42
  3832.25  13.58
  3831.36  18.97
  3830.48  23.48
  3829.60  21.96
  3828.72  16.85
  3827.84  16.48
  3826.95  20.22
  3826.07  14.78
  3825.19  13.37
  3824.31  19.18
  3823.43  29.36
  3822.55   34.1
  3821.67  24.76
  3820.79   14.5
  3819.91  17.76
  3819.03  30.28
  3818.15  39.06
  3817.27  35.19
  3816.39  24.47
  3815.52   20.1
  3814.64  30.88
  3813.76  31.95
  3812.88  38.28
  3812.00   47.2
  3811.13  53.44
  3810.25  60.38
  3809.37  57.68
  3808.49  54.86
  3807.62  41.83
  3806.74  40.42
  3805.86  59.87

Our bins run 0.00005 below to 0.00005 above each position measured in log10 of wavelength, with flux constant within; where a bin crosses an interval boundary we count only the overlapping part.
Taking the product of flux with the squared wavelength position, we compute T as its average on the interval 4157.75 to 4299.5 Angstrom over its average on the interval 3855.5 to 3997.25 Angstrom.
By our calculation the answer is 2.05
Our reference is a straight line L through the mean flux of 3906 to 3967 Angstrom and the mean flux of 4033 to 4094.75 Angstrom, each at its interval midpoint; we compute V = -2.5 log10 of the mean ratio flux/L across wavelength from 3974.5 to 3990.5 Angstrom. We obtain -0.22 mag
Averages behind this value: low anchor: 34.1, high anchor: 67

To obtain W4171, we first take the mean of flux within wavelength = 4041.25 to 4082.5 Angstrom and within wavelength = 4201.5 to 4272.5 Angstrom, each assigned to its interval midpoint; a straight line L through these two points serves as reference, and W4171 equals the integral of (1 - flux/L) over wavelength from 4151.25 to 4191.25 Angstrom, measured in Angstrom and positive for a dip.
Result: -3.93 Angstrom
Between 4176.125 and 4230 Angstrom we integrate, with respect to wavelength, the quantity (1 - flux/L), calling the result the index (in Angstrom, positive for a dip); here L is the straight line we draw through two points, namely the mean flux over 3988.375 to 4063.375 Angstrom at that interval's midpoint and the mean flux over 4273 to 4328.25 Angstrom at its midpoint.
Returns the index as -4.6 Angstrom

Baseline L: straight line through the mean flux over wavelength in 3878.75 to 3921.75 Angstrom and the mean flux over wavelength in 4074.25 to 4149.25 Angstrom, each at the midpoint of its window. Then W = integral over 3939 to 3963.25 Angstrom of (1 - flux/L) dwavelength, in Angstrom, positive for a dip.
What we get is 5.1 Angstrom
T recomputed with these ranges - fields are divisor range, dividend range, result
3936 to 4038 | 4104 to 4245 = 1.48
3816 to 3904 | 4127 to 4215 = 2.53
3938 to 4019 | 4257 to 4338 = 1.54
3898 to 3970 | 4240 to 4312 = 2.19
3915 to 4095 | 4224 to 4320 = 1.31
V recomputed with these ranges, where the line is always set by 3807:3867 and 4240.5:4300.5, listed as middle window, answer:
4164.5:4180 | -0.24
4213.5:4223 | -0.20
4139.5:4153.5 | -0.23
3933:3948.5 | 0.48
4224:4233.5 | 0.15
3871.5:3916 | -0.13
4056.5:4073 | -0.24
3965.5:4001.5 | -0.16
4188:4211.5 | -0.20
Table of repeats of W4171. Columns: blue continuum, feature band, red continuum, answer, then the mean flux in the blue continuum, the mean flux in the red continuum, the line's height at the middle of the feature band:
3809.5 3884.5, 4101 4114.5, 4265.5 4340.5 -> -4.74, 32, 64.5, 50.6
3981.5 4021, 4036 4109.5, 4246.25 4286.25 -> -2.23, 65.8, 64.8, 65.5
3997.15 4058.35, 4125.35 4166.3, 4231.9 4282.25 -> -3.24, 66.4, 66.4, 66.4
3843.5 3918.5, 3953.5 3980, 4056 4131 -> 9.57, 39.7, 70.3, 52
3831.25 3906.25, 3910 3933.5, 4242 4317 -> 2.61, 35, 62.1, 38.5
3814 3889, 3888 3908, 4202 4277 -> -3.52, 30.8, 66.6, 35.1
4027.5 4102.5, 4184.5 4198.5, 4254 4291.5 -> -0.96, 66.4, 64.7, 65.4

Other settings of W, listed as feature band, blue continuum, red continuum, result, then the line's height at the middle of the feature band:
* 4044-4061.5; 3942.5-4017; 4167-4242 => -2.2 Angstrom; 56.1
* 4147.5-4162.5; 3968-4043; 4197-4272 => -1.9 Angstrom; 64.9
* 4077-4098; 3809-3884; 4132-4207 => -4.7 Angstrom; 60.8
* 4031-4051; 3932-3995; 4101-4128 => -2.0 Angstrom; 56.4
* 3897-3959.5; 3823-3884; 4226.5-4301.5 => 2.5 Angstrom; 37.4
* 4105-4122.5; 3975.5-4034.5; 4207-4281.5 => -2.4 Angstrom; 65.4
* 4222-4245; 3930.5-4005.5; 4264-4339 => -1.0 Angstrom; 60.2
